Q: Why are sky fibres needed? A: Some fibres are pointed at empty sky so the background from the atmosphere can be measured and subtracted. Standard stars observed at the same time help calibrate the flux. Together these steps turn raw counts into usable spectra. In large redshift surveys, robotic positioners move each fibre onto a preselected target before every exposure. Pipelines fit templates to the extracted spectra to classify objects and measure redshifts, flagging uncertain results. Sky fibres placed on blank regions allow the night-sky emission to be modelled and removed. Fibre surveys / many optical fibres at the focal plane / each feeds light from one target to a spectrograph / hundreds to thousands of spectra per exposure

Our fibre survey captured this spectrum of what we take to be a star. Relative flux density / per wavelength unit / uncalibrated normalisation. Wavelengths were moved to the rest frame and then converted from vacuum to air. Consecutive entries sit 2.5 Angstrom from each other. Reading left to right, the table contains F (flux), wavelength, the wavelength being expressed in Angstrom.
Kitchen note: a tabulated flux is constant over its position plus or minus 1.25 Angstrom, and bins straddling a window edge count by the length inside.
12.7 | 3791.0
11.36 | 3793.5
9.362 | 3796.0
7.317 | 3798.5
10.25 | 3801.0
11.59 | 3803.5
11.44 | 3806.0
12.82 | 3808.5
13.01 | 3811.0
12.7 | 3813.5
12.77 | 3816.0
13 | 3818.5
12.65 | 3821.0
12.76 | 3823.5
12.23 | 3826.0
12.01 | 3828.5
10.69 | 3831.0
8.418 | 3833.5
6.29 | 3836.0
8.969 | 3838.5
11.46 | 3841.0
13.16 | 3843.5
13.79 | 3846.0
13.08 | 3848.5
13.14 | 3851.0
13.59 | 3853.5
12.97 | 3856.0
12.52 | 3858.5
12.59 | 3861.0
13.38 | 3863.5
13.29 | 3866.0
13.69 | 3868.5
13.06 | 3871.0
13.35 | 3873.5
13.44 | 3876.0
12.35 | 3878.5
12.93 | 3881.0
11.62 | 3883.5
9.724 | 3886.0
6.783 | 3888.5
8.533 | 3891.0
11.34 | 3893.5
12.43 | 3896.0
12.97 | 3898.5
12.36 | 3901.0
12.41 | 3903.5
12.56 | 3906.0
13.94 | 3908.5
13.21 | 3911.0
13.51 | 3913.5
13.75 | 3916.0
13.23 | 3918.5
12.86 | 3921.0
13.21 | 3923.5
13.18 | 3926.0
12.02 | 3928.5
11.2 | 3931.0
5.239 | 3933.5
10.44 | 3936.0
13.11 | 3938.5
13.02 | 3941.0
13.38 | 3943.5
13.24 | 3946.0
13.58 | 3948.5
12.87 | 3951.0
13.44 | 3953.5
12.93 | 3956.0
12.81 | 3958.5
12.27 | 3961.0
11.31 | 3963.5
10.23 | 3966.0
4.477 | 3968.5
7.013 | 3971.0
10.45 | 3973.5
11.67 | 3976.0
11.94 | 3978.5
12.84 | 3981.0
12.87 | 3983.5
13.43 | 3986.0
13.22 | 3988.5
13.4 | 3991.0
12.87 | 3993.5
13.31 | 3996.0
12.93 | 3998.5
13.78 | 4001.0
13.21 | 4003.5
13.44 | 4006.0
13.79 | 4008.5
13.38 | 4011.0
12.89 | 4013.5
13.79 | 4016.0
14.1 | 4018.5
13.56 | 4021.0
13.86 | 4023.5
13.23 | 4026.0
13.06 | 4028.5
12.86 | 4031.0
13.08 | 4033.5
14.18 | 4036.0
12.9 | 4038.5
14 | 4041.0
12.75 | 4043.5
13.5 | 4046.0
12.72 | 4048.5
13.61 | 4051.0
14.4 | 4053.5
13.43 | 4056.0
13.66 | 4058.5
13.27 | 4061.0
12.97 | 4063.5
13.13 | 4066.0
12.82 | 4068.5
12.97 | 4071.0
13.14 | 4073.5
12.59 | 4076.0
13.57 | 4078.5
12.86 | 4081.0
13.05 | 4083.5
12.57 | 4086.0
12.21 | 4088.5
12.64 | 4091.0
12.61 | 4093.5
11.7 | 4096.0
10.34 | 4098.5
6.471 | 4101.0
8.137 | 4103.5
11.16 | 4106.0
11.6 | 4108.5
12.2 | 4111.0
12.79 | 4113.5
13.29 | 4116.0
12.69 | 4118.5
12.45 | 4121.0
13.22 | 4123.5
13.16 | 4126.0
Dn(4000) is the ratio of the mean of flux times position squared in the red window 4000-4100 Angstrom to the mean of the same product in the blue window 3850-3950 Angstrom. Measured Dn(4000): 1.1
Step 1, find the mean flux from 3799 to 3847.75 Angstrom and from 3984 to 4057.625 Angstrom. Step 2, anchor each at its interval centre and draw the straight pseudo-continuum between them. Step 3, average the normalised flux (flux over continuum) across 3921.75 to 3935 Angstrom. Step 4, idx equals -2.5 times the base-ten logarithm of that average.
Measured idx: 0.137 mag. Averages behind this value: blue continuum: 11.5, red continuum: 13.4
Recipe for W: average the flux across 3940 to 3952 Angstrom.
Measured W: 13.2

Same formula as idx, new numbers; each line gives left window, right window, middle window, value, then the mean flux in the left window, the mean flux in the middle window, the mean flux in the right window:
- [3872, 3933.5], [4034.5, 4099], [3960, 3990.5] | 0.14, 12.1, 11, 13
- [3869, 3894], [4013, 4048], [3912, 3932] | -0.08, 11.4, 12.9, 13.4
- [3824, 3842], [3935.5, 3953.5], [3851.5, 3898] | -0.09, 10.1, 12.1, 12.9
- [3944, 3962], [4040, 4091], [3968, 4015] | 0.07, 13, 12.3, 13.1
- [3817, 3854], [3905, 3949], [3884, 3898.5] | 0.20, 11.7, 10.1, 12.5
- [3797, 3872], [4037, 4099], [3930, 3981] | 0.11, 11.9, 11.3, 13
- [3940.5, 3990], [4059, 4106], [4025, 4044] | -0.11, 11.8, 13.3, 12.1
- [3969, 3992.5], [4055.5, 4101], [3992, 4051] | -0.11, 11.6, 13.4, 12.6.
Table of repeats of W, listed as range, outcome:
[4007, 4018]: 13.5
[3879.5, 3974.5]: 11.7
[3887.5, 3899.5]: 10.4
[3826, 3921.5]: 12.1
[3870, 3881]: 13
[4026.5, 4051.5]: 13.3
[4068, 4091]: 12.9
